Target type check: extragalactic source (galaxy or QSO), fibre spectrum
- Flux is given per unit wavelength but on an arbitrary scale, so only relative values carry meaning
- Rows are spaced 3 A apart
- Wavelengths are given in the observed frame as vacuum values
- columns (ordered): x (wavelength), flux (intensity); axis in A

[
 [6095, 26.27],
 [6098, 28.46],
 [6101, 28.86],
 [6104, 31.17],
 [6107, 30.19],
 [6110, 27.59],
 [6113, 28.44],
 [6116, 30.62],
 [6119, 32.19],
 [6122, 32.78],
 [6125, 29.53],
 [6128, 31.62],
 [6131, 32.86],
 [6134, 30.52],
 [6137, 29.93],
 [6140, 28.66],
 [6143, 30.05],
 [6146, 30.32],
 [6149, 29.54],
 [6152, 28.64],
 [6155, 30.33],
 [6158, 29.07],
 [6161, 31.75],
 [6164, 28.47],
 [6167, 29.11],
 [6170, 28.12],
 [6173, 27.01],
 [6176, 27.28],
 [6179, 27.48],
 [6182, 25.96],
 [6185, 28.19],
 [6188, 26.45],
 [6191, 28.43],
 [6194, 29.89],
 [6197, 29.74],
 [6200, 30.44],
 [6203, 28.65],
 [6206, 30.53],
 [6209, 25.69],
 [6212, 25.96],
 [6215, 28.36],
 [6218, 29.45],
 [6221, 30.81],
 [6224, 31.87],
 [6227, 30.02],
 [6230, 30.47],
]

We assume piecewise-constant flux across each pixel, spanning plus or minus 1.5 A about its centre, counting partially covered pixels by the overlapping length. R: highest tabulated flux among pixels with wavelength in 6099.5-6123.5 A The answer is 32.78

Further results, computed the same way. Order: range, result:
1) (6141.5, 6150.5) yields 30.32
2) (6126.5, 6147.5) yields 32.86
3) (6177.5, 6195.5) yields 29.89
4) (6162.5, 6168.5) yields 29.11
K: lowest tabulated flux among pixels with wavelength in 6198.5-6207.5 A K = 28.65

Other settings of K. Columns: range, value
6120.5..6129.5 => 29.53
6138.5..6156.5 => 28.64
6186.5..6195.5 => 26.45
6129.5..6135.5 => 30.52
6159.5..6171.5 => 28.12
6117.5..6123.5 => 32.19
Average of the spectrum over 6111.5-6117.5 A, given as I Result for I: 29.5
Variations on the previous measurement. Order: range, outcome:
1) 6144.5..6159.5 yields 29.6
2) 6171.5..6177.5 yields 27.1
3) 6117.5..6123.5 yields 32.5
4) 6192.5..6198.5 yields 29.8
